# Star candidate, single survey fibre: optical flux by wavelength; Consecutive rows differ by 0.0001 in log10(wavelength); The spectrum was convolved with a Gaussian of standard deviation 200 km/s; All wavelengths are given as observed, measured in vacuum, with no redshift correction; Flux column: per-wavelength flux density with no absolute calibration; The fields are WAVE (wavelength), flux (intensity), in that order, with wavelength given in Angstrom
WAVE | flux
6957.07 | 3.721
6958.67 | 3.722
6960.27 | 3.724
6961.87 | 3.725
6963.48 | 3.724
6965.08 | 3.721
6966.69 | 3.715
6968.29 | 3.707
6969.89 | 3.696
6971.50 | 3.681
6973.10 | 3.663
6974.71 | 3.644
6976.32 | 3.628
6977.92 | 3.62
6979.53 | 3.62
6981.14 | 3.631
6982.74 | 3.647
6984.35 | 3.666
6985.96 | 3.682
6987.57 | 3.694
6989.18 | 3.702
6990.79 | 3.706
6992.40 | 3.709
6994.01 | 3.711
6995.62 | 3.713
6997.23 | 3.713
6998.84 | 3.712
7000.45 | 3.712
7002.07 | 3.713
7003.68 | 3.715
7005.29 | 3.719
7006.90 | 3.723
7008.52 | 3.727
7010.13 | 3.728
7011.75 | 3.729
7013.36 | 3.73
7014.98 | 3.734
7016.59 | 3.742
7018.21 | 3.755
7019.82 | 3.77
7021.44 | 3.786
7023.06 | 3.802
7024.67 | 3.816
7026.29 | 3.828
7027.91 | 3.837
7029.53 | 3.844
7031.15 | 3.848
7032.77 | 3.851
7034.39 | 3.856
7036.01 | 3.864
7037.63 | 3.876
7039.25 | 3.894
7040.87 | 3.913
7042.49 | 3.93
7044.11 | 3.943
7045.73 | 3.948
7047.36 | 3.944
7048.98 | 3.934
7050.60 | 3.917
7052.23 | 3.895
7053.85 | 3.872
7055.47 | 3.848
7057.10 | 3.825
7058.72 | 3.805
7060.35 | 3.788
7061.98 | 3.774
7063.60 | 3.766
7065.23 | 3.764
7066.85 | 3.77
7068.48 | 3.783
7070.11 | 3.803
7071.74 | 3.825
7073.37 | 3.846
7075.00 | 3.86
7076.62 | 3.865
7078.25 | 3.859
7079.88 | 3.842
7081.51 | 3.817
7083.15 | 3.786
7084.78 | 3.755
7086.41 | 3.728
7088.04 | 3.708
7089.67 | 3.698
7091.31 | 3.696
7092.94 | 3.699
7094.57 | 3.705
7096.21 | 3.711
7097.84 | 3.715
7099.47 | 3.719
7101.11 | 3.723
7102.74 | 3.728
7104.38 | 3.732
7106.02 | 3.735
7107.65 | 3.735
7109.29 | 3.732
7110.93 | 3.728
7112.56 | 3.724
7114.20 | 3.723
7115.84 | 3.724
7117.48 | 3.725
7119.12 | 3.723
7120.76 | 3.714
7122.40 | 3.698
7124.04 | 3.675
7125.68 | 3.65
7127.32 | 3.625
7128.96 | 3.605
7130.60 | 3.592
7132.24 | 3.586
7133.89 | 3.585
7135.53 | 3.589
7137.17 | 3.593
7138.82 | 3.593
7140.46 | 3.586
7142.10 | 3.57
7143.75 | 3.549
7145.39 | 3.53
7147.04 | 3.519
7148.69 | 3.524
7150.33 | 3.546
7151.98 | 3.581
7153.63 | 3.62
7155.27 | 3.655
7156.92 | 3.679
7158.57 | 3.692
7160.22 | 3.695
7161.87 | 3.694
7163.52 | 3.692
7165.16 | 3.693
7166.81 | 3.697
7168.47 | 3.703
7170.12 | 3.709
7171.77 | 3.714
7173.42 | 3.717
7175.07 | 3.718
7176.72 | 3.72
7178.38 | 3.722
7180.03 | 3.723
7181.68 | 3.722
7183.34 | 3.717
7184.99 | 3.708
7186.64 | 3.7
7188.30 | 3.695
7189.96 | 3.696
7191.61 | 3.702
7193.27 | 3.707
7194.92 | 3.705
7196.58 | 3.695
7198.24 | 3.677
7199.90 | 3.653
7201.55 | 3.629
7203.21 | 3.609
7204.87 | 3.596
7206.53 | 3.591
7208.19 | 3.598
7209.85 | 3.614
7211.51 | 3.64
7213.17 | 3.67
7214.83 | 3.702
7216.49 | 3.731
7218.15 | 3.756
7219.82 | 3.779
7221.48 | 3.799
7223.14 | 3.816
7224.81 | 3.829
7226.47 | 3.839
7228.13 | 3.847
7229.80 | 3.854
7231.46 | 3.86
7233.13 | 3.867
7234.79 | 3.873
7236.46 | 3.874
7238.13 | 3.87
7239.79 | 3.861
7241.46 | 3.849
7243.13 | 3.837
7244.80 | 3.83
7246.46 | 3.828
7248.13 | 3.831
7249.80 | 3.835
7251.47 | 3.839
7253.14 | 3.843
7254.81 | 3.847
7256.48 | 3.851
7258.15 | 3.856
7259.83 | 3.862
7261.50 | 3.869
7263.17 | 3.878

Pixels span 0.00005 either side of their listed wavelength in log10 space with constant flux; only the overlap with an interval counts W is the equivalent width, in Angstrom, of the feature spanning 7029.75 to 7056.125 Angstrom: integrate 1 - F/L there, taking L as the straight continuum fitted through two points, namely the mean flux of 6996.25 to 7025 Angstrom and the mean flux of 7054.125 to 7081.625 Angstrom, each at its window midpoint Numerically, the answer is -0.8 Angstrom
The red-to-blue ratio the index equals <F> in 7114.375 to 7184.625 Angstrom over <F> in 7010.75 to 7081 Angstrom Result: 0.95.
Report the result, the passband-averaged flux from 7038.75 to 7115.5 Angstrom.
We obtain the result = 3.8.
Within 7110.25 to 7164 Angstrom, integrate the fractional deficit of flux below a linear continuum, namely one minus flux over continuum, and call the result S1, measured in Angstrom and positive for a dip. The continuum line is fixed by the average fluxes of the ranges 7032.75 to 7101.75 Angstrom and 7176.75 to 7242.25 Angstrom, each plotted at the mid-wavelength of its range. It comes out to 2.03 Angstrom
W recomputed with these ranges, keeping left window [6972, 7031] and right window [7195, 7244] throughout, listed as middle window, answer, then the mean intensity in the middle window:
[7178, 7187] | 0.1 Angstrom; 3.72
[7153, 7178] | 0.3 Angstrom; 3.69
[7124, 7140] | 0.6 Angstrom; 3.61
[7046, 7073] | -0.8 Angstrom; 3.83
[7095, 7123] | 0.1 Angstrom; 3.72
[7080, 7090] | -0.1 Angstrom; 3.76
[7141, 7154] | 0.7 Angstrom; 3.55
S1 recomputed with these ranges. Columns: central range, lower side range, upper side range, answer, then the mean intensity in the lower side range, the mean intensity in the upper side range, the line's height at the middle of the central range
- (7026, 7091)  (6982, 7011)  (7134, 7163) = -3.09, 3.7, 3.6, 3.66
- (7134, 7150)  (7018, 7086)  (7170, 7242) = 0.92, 3.84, 3.74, 3.78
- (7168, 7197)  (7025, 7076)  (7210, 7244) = 0.81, 3.85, 3.8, 3.82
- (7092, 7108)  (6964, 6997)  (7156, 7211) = -0.16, 3.68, 3.68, 3.68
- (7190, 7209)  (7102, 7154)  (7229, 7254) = 0.60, 3.64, 3.85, 3.77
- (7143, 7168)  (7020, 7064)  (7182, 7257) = 1.11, 3.86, 3.76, 3.79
